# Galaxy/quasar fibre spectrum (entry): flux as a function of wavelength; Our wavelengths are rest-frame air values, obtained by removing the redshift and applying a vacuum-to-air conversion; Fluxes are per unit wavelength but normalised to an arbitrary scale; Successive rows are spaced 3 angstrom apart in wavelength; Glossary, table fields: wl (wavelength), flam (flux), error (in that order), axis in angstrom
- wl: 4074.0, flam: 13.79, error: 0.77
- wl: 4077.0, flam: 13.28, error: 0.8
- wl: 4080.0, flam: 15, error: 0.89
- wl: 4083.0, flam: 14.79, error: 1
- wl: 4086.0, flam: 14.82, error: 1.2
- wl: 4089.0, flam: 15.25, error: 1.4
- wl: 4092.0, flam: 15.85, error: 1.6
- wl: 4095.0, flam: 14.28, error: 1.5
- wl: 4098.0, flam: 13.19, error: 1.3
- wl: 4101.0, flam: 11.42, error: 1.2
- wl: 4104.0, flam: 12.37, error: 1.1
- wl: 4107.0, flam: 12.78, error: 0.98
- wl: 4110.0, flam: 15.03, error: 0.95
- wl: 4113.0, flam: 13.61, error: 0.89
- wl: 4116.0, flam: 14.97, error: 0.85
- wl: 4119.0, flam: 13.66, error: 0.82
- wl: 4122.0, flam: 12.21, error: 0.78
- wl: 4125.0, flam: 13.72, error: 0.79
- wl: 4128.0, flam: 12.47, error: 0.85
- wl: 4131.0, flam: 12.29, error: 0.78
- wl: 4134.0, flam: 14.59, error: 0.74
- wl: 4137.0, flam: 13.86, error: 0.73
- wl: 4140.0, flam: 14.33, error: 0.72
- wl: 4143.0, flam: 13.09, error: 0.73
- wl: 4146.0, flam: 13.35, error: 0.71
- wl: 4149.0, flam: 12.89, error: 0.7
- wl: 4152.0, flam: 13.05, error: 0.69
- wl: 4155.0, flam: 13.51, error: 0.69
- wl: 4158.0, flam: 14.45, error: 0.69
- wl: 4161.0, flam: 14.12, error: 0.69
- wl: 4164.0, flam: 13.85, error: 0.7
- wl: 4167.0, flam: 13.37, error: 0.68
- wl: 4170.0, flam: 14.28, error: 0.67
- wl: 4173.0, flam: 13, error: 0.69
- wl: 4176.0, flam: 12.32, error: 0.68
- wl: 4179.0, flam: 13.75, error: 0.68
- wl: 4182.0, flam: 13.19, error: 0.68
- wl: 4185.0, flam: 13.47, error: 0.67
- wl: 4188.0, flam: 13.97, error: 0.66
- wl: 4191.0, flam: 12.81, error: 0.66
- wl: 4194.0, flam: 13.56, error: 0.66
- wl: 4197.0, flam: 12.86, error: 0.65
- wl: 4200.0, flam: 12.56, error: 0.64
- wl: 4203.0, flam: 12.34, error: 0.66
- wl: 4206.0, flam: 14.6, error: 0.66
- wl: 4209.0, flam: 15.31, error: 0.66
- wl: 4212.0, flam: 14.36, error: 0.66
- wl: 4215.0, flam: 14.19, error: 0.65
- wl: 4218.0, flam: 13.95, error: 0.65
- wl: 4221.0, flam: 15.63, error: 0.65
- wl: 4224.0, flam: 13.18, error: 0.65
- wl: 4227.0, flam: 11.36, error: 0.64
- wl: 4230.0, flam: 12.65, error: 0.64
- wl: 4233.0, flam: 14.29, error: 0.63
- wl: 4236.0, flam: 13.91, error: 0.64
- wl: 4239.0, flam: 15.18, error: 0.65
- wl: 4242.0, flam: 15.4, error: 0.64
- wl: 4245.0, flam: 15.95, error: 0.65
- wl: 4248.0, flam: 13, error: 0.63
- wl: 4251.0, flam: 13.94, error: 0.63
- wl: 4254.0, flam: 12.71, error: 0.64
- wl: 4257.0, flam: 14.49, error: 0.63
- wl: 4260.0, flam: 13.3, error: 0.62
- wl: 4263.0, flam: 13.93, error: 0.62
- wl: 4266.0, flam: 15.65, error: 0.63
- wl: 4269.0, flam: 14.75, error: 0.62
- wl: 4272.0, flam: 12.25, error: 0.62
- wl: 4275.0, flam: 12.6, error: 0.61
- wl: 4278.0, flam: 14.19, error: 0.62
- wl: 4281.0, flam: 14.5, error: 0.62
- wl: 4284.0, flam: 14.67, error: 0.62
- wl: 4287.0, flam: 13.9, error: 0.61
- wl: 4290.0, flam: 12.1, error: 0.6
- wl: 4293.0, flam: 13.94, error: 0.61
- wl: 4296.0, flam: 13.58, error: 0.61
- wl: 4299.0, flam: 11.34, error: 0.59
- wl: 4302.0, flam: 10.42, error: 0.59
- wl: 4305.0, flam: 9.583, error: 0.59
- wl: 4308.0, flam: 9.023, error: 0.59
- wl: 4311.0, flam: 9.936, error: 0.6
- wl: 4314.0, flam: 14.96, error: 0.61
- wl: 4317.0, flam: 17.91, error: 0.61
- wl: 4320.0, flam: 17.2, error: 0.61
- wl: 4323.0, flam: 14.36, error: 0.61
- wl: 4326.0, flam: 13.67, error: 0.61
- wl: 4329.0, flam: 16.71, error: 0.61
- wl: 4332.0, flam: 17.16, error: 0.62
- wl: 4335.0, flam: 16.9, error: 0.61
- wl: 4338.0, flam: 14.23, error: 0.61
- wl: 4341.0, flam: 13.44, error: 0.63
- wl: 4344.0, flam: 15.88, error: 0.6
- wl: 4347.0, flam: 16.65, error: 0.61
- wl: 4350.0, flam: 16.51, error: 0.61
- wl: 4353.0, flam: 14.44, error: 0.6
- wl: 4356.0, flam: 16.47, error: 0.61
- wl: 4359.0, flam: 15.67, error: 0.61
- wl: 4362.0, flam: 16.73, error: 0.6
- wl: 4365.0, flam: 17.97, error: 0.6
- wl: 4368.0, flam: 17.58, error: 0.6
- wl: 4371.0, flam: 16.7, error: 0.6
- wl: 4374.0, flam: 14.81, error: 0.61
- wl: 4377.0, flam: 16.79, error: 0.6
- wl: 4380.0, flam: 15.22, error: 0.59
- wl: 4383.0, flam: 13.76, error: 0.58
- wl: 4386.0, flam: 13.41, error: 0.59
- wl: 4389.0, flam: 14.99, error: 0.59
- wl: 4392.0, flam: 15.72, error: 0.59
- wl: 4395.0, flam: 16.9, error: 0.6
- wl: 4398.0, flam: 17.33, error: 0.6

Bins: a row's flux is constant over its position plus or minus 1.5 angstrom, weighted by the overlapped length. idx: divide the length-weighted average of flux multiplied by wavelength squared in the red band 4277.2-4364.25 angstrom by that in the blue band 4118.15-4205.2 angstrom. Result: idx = 1.2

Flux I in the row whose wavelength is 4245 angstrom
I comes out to 15.95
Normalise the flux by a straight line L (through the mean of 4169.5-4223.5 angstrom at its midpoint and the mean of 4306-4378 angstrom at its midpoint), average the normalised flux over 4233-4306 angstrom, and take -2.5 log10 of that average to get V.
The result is 0.07 mag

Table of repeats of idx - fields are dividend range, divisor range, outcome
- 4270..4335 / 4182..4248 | 1.02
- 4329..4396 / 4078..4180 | 1.29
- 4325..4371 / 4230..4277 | 1.19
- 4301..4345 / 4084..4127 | 1.14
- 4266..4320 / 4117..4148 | 1.06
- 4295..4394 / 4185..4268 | 1.13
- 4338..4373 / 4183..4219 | 1.27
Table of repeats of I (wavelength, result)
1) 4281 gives 14.5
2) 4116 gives 14.97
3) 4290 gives 12.1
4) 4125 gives 13.72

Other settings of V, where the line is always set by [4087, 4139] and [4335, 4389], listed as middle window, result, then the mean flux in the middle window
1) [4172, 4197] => 0.08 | 13.2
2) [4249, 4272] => 0.07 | 14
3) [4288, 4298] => 0.15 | 13.1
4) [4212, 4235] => 0.07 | 13.7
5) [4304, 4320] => 0.19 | 12.8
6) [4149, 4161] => 0.03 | 13.6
